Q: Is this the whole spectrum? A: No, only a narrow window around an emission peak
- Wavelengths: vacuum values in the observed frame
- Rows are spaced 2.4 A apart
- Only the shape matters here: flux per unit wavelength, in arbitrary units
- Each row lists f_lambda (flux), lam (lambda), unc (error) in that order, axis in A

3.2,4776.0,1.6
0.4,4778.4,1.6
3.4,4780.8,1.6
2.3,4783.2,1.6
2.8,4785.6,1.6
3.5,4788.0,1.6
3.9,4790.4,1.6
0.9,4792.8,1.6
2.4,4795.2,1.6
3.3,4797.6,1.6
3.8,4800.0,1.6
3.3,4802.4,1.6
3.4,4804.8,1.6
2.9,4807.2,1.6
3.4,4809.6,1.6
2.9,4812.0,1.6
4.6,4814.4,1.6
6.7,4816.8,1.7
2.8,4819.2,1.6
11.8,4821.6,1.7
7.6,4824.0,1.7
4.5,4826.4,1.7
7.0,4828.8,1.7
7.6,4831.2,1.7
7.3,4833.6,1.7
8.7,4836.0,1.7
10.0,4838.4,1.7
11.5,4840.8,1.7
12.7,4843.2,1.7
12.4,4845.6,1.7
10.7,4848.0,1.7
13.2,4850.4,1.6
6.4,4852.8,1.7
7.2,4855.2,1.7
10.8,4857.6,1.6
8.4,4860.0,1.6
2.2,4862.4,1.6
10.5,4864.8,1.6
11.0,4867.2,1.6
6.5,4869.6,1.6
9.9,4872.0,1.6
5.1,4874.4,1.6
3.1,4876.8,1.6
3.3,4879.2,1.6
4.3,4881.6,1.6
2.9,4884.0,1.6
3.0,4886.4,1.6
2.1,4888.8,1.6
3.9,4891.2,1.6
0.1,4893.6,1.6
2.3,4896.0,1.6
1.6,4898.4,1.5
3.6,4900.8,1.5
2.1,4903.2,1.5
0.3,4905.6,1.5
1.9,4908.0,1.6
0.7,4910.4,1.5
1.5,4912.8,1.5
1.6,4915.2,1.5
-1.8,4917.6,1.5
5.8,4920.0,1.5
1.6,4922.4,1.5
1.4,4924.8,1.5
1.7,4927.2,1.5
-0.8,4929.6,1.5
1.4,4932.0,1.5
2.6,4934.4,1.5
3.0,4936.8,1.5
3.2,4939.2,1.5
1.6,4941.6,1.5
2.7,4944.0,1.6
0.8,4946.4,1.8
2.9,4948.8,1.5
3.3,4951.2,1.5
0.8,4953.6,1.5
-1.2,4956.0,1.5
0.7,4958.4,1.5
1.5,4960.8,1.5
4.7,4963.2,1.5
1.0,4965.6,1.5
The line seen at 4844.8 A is C IV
